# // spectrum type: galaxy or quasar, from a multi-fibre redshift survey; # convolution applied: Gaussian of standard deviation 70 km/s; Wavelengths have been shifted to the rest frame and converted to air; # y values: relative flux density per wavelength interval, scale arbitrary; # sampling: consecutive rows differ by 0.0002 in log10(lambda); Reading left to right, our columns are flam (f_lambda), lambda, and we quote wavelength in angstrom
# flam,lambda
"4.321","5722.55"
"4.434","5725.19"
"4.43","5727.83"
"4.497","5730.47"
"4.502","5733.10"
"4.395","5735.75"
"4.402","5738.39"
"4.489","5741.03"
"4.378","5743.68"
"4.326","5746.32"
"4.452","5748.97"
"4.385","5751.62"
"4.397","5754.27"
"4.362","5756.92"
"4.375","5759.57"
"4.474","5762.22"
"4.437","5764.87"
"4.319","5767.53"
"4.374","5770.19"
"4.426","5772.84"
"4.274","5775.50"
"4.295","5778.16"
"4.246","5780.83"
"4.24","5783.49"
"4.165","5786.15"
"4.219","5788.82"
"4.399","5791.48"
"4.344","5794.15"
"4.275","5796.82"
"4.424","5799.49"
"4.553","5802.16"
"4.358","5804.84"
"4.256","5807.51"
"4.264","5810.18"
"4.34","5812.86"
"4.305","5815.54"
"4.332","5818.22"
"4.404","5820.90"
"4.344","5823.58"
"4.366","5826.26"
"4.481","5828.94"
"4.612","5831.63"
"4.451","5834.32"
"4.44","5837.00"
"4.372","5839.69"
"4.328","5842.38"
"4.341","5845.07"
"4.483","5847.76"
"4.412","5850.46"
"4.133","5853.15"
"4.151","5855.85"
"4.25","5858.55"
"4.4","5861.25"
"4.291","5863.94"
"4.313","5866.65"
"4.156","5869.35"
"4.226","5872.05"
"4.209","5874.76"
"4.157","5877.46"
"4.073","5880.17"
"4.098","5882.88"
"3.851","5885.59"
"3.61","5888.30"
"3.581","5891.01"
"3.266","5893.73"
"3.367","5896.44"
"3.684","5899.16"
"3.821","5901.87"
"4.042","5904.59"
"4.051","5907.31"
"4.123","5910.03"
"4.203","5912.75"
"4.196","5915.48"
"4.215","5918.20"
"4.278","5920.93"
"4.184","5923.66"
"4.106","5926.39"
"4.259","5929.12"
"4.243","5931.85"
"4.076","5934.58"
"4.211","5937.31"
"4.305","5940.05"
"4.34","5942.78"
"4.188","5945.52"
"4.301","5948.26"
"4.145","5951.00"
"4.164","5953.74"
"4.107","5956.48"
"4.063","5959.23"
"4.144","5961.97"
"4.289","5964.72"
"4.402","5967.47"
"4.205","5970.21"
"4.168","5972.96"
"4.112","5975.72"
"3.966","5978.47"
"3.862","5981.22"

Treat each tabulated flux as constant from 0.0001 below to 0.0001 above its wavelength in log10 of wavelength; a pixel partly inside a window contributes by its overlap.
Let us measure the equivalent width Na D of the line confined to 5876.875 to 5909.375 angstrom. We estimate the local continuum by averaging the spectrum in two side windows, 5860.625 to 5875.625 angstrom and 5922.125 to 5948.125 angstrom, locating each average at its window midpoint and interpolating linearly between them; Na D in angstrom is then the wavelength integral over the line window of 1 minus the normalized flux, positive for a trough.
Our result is 3.4 angstrom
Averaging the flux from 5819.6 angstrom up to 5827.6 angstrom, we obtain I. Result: 4.37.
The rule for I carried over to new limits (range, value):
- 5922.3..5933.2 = 4.2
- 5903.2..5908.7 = 4.05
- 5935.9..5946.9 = 4.26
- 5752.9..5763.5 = 4.4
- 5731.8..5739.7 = 4.43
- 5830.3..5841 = 4.47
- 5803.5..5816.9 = 4.3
